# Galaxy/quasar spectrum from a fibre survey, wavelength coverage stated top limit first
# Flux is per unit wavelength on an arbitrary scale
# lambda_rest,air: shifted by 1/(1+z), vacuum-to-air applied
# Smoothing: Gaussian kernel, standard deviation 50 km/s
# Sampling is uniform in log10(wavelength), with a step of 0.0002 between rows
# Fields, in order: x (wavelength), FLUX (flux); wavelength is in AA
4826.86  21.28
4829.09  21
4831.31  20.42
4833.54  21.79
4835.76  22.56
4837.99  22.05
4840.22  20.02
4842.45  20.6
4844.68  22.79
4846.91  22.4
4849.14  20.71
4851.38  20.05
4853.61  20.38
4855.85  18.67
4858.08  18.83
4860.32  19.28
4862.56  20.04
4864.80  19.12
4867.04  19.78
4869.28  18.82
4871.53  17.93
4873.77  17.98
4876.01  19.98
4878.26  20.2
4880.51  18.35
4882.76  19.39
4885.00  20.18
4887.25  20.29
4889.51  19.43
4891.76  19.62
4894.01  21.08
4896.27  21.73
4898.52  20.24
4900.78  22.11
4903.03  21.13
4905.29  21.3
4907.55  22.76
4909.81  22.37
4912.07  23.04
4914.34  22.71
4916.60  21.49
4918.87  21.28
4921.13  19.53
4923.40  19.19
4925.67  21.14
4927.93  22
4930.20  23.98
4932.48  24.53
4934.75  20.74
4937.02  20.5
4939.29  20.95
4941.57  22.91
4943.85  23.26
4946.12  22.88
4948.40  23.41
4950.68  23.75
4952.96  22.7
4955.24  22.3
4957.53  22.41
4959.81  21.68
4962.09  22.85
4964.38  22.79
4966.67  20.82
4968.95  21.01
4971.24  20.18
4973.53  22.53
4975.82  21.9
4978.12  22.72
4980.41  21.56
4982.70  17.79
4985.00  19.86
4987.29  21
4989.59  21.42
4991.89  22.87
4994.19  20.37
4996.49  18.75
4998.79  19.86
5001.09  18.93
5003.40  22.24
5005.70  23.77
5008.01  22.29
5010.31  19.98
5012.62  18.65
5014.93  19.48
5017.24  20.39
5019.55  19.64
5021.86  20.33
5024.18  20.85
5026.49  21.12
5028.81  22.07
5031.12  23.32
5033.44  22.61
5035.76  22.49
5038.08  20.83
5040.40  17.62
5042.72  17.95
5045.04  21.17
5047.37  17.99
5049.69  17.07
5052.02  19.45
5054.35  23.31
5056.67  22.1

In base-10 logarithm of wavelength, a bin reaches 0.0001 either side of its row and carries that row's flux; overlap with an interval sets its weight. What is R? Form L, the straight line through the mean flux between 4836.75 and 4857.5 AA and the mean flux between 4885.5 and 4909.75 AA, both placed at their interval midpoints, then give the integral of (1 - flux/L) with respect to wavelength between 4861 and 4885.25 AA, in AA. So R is 2.0 AA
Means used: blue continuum 20.8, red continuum 21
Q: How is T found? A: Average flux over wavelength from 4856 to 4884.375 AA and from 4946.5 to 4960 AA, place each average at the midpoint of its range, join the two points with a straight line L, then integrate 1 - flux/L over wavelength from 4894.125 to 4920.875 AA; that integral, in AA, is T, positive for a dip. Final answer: -1.22 AA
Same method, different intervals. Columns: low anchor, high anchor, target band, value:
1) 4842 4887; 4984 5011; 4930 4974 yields -3.7 AA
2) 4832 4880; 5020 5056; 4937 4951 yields -1.6 AA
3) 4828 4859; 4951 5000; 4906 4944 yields -1.2 AA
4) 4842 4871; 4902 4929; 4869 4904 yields 1.5 AA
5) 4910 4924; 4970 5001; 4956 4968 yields -0.6 AA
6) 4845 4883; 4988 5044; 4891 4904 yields -0.8 AA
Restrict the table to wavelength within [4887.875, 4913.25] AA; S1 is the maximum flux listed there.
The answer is 23.04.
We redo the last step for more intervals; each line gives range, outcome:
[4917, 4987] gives 24.53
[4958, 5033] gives 23.77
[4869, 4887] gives 20.2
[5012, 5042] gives 23.32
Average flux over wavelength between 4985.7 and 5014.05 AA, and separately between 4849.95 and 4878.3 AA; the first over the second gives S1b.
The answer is 1.08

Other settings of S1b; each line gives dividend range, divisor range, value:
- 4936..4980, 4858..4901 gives 1.13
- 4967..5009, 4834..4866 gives 1.02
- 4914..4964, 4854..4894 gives 1.14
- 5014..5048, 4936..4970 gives 0.92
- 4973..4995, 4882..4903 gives 1.03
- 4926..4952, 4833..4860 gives 1.08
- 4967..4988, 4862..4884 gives 1.09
